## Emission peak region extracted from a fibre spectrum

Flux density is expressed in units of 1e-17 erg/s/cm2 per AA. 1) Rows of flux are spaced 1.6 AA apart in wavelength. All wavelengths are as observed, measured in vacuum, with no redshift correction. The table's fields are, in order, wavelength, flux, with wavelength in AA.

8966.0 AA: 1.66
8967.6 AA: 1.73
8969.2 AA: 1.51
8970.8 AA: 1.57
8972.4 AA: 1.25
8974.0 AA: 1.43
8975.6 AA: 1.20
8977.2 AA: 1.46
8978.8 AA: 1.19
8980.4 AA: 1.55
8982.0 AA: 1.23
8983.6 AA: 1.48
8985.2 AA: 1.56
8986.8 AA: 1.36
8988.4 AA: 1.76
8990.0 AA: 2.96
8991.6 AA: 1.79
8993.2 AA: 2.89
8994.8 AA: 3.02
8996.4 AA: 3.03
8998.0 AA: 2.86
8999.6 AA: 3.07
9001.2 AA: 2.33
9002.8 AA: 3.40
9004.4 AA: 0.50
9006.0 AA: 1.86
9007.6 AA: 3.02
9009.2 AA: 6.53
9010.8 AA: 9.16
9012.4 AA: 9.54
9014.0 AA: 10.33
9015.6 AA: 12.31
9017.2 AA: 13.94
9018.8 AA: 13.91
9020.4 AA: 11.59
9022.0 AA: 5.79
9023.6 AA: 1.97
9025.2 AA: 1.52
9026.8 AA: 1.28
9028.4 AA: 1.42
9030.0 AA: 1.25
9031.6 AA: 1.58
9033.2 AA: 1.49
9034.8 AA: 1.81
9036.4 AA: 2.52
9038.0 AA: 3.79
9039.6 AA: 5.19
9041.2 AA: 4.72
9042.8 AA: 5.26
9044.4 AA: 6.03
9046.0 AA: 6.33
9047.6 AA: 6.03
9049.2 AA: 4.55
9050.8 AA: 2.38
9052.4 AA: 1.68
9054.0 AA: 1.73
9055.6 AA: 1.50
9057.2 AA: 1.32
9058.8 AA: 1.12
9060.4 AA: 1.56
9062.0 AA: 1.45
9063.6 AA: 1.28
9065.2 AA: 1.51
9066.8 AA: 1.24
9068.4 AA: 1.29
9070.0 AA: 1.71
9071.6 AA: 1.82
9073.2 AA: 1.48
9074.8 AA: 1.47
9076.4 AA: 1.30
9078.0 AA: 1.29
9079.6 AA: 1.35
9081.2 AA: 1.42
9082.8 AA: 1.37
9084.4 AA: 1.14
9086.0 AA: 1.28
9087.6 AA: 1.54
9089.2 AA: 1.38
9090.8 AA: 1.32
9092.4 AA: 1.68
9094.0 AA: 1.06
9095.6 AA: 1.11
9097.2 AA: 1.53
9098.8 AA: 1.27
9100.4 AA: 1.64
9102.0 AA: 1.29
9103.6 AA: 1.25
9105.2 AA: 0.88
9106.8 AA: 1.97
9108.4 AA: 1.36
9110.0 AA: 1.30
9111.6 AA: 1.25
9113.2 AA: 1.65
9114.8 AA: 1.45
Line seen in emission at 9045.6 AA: [N II]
